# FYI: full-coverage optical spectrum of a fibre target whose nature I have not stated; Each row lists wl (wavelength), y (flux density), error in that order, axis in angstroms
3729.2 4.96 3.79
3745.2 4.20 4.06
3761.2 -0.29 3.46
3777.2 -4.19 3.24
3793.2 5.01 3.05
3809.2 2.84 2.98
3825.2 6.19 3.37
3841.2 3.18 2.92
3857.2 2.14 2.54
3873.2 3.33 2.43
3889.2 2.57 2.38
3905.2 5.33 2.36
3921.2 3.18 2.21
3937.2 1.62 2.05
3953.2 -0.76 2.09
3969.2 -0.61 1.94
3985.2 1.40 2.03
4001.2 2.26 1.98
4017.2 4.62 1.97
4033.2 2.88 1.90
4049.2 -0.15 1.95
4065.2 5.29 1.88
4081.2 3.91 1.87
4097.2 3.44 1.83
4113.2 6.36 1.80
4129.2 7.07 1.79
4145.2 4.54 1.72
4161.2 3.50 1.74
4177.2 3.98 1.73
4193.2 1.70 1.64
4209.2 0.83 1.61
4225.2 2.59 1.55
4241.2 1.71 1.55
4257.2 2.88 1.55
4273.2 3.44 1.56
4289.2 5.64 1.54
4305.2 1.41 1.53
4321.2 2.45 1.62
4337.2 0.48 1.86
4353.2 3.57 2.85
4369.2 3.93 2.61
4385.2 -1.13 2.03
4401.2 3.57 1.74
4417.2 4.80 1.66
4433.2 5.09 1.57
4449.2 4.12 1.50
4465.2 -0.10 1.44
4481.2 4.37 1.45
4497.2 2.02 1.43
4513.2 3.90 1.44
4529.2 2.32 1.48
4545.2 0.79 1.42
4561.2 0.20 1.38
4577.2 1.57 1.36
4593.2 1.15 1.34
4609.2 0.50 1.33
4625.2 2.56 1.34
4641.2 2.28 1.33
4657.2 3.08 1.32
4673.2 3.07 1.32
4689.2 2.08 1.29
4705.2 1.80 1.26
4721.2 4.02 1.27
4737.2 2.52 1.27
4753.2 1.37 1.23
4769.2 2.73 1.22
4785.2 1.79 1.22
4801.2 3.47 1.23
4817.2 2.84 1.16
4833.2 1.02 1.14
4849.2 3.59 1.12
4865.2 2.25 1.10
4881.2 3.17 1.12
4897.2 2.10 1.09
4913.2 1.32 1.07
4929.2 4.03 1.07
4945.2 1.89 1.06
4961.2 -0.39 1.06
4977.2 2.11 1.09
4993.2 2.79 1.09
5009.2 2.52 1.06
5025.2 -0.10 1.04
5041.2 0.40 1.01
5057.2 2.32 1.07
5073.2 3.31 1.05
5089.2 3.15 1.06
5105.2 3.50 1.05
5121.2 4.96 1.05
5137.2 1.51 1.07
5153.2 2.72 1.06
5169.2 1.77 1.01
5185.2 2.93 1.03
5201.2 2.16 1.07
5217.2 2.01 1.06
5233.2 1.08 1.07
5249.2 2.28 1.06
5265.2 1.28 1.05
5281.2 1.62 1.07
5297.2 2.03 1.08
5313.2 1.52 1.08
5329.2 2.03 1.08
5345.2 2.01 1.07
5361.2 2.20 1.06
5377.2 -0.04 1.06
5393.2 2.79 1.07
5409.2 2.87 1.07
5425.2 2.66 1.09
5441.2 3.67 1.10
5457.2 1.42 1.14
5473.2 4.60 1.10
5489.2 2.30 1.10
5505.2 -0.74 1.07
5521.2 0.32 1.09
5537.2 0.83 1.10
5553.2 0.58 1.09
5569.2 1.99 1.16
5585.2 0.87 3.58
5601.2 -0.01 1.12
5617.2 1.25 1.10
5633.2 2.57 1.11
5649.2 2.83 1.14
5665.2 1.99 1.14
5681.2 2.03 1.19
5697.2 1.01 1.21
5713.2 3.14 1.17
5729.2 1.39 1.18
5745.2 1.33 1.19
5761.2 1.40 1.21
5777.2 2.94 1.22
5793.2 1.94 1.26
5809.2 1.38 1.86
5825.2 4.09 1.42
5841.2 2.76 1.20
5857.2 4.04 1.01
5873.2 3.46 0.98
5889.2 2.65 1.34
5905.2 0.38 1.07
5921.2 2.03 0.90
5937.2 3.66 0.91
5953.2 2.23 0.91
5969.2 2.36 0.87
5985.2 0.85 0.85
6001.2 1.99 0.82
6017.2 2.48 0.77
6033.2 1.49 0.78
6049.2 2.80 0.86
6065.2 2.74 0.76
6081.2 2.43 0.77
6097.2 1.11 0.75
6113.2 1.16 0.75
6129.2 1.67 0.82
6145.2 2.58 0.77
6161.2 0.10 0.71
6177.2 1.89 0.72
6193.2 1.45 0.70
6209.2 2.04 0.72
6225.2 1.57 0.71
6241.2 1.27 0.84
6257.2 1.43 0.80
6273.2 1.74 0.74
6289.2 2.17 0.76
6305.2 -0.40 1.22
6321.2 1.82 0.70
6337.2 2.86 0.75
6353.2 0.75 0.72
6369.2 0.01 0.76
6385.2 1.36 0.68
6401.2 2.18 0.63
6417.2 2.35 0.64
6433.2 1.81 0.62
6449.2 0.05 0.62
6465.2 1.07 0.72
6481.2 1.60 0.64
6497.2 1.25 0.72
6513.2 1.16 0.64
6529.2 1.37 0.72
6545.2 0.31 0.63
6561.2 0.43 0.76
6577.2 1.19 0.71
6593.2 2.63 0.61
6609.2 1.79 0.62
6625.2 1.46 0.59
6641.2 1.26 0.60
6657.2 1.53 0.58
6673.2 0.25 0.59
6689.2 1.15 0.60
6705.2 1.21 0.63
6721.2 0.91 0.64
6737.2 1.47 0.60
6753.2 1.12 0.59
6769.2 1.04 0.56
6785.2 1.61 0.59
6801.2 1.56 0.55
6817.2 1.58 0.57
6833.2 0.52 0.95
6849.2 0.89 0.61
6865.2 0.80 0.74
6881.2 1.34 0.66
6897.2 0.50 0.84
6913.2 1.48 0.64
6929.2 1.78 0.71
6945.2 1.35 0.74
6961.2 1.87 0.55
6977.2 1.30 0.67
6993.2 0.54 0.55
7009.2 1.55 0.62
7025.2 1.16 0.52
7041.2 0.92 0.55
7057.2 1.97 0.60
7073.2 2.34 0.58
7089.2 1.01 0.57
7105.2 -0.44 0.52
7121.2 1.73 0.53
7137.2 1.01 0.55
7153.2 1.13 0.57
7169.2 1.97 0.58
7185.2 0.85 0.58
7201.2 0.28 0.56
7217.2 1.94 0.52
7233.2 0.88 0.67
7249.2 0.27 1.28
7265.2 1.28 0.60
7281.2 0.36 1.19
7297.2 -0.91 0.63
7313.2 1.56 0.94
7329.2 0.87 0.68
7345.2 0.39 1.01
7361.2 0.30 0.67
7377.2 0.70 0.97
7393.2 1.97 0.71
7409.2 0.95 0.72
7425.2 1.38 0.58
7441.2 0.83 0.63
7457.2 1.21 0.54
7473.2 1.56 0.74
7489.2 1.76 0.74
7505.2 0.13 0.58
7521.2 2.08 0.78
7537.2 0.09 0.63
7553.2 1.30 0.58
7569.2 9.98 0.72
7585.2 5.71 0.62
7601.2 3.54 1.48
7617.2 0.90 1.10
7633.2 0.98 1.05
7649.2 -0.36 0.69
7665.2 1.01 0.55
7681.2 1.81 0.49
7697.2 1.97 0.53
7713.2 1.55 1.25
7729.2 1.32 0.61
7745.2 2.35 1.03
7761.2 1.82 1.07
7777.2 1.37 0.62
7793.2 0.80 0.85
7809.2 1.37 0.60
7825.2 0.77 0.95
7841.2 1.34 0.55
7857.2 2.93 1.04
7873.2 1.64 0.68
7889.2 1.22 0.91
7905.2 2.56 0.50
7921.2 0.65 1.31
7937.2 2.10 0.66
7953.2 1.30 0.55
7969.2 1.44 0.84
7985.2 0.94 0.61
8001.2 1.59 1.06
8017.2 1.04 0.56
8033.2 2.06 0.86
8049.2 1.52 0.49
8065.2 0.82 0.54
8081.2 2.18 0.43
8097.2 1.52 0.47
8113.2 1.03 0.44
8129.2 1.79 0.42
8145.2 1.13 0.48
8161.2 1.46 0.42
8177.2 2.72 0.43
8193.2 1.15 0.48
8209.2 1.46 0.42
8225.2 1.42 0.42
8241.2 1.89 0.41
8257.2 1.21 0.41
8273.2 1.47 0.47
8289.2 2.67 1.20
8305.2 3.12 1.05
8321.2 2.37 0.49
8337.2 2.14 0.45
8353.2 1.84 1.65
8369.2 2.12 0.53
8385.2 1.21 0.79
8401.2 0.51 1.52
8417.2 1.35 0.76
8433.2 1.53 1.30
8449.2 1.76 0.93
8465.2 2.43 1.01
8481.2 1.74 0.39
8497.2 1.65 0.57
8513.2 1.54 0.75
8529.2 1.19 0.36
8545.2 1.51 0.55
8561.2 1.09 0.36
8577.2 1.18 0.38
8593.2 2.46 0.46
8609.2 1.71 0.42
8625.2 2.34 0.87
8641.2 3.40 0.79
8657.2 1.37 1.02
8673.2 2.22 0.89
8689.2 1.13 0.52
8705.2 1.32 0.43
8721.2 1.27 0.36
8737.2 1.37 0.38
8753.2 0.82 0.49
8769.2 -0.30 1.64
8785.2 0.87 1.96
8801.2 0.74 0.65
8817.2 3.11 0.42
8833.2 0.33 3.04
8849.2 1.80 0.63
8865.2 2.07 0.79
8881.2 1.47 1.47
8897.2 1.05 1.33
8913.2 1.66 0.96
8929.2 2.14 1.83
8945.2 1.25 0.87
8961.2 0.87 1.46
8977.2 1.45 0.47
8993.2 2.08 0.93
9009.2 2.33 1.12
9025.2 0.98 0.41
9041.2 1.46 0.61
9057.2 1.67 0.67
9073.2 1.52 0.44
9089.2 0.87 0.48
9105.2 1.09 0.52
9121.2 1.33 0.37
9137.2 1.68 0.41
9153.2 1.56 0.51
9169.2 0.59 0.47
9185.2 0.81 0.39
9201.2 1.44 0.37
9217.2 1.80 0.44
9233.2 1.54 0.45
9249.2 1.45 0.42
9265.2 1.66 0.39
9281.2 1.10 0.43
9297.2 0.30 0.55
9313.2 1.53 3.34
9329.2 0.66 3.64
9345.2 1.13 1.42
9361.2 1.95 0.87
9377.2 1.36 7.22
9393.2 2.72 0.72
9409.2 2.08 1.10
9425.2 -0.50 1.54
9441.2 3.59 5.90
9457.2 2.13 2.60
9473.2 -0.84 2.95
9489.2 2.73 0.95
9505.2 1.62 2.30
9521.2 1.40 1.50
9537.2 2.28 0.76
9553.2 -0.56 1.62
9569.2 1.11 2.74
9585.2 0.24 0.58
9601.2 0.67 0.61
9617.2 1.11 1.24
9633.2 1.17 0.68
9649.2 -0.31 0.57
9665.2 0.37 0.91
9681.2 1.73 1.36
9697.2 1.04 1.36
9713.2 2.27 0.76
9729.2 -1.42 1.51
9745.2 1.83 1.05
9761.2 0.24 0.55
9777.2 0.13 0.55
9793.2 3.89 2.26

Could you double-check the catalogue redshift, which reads 1.032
